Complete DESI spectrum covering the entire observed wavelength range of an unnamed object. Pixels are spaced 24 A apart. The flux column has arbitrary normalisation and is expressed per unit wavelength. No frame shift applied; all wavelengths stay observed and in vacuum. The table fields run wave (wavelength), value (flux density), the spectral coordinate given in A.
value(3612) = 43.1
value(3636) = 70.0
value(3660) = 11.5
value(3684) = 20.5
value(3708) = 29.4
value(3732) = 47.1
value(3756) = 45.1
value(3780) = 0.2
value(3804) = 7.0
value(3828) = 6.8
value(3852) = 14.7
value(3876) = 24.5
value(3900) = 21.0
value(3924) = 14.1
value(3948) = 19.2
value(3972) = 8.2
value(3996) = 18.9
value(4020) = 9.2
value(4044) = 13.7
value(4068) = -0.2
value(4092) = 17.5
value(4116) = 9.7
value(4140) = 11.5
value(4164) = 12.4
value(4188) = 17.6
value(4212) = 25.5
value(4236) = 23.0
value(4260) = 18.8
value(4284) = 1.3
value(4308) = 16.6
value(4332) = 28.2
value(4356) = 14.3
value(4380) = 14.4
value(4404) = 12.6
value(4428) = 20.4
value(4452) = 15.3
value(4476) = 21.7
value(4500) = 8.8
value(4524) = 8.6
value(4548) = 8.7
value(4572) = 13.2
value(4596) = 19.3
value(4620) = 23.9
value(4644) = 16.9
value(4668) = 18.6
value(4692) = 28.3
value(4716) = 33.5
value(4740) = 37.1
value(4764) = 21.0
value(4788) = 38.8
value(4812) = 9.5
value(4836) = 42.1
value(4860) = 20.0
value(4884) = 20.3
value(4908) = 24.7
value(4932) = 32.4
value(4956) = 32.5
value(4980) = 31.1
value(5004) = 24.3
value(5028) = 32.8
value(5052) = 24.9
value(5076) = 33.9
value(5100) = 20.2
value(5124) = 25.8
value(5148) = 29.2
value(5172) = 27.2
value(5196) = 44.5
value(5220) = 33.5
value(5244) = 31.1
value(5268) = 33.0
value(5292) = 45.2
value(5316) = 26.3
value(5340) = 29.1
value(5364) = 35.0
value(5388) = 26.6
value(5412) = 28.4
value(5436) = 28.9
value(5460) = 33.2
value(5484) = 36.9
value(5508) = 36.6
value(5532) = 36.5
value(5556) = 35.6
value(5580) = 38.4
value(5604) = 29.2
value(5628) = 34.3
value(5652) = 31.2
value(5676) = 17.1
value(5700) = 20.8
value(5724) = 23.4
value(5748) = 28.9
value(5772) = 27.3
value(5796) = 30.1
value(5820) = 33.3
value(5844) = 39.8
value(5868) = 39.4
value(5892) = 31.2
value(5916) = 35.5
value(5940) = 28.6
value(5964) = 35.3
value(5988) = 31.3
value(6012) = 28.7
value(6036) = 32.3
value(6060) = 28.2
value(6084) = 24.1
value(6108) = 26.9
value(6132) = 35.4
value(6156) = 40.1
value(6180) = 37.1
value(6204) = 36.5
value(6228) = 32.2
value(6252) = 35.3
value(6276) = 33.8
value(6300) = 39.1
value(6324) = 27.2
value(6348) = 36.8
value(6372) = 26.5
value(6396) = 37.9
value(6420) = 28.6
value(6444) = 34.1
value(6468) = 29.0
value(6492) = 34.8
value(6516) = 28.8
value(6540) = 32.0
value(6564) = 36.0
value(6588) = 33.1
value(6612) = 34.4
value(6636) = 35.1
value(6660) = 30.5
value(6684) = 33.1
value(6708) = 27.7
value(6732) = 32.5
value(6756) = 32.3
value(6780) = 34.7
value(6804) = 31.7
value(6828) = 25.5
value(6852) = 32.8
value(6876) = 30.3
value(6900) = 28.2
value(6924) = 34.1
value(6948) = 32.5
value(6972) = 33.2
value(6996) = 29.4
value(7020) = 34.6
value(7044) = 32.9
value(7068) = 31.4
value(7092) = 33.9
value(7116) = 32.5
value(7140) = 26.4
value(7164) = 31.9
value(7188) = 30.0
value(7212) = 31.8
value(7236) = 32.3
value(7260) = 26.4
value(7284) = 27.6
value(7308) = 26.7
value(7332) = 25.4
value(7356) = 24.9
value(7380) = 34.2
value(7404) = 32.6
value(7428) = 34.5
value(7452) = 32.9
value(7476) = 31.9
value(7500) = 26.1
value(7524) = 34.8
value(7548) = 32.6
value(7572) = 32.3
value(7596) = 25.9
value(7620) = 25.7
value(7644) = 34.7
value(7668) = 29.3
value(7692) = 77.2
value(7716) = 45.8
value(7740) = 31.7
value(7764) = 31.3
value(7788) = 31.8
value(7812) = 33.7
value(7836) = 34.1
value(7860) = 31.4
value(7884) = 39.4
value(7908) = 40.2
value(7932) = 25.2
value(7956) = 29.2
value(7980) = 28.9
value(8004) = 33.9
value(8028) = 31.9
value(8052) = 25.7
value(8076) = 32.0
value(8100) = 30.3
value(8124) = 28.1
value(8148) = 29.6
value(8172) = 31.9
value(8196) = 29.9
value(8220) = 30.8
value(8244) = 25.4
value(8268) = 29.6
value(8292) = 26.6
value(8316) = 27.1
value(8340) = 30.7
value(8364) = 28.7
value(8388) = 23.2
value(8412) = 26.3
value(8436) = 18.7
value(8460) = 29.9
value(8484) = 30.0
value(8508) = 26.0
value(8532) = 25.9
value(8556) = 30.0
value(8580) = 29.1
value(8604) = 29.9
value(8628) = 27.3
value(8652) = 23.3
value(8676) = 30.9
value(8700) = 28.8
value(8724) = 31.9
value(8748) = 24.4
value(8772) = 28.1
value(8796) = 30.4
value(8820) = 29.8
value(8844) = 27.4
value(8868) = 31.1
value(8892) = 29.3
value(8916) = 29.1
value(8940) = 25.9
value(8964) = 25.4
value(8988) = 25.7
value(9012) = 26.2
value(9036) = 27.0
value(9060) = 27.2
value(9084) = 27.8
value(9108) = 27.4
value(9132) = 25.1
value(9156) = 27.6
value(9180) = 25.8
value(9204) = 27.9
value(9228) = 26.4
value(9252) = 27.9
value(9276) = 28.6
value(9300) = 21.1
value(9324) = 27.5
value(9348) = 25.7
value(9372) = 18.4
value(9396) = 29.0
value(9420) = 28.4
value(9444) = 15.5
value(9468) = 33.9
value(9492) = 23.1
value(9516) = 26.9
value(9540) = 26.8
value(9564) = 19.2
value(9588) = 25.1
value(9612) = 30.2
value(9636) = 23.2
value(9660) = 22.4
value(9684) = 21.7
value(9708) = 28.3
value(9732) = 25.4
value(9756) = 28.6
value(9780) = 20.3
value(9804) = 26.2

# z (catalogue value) 0.17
